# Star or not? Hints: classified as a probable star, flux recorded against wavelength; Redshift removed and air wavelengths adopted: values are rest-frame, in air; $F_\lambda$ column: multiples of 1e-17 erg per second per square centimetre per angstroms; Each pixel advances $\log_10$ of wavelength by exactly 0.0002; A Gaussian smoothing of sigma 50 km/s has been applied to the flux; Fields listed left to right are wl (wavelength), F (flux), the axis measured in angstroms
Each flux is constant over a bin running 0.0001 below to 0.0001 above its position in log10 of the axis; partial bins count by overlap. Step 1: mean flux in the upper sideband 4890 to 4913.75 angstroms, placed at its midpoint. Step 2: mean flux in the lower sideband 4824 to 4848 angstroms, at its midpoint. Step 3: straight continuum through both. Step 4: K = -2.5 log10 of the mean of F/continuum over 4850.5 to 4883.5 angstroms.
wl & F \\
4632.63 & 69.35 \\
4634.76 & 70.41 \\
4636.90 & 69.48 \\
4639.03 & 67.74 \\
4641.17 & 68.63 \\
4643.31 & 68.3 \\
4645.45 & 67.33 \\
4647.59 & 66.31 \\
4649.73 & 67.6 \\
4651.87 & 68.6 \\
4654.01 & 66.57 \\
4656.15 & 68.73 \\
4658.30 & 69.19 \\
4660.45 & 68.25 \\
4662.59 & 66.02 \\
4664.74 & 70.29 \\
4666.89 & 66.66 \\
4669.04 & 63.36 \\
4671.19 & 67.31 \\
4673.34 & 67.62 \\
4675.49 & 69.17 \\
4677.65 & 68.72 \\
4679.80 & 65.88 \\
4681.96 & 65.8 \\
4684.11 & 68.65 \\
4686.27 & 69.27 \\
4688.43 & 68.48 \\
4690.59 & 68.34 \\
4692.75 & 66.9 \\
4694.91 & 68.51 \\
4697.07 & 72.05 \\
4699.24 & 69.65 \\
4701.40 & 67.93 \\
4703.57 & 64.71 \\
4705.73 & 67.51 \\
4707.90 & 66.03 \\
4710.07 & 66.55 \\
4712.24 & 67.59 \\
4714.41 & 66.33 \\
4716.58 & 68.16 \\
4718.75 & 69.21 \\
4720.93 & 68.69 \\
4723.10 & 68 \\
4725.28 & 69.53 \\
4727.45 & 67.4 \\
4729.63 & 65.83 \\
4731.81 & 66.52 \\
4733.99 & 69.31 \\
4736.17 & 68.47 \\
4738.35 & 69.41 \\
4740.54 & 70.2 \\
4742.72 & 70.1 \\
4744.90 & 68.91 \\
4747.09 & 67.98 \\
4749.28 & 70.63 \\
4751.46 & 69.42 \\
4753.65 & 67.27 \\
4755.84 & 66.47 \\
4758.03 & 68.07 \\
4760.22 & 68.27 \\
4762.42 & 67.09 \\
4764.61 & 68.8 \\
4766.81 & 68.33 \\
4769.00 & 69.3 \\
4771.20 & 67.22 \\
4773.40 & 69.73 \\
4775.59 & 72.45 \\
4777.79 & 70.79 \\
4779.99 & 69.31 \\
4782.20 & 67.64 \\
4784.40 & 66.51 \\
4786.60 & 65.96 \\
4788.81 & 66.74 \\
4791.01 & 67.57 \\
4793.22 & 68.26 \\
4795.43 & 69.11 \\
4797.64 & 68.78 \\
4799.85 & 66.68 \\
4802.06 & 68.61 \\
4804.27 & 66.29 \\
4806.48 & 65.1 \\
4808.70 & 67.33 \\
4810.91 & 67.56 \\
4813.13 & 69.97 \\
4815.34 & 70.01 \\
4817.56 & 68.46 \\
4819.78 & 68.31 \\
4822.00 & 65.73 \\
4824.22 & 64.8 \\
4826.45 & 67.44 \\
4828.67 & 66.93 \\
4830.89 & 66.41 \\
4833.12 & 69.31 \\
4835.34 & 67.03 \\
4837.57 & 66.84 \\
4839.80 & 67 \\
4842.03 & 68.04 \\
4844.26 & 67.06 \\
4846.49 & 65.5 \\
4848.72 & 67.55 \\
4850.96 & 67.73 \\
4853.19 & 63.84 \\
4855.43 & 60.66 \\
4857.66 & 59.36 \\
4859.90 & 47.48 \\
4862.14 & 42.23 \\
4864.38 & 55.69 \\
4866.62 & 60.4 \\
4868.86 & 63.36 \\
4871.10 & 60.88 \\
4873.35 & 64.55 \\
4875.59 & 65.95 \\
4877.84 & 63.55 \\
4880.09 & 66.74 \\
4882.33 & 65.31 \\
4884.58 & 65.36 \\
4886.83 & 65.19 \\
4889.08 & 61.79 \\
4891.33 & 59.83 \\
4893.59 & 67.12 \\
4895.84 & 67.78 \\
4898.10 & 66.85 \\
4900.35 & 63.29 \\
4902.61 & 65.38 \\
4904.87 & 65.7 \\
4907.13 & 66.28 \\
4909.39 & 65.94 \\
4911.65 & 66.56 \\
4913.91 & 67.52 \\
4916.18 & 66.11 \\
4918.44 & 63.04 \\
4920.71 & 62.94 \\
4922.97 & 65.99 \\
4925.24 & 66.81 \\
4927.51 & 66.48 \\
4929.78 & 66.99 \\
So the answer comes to 0.102 mag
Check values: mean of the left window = 67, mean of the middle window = 60.4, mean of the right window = 65.5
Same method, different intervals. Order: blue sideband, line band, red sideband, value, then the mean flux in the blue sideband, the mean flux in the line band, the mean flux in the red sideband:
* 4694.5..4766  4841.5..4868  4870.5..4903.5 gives 0.09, 68.2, 60.3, 64.7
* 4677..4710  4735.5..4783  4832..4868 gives -0.06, 67.9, 68.9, 62.2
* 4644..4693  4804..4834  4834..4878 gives -0.07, 67.6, 67.4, 62.2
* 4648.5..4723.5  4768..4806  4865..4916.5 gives -0.03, 67.8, 68.2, 64.7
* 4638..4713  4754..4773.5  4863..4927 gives -0.03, 67.7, 68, 64.4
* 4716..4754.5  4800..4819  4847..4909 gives -0.04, 68.6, 67.9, 62.7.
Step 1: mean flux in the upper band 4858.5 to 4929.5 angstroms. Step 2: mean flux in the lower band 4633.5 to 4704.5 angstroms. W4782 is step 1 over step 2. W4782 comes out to 0.93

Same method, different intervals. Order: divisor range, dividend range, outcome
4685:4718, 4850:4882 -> 0.89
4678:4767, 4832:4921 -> 0.94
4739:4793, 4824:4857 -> 0.97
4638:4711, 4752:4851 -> 1.00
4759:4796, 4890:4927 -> 0.96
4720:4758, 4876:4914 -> 0.95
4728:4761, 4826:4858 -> 0.97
